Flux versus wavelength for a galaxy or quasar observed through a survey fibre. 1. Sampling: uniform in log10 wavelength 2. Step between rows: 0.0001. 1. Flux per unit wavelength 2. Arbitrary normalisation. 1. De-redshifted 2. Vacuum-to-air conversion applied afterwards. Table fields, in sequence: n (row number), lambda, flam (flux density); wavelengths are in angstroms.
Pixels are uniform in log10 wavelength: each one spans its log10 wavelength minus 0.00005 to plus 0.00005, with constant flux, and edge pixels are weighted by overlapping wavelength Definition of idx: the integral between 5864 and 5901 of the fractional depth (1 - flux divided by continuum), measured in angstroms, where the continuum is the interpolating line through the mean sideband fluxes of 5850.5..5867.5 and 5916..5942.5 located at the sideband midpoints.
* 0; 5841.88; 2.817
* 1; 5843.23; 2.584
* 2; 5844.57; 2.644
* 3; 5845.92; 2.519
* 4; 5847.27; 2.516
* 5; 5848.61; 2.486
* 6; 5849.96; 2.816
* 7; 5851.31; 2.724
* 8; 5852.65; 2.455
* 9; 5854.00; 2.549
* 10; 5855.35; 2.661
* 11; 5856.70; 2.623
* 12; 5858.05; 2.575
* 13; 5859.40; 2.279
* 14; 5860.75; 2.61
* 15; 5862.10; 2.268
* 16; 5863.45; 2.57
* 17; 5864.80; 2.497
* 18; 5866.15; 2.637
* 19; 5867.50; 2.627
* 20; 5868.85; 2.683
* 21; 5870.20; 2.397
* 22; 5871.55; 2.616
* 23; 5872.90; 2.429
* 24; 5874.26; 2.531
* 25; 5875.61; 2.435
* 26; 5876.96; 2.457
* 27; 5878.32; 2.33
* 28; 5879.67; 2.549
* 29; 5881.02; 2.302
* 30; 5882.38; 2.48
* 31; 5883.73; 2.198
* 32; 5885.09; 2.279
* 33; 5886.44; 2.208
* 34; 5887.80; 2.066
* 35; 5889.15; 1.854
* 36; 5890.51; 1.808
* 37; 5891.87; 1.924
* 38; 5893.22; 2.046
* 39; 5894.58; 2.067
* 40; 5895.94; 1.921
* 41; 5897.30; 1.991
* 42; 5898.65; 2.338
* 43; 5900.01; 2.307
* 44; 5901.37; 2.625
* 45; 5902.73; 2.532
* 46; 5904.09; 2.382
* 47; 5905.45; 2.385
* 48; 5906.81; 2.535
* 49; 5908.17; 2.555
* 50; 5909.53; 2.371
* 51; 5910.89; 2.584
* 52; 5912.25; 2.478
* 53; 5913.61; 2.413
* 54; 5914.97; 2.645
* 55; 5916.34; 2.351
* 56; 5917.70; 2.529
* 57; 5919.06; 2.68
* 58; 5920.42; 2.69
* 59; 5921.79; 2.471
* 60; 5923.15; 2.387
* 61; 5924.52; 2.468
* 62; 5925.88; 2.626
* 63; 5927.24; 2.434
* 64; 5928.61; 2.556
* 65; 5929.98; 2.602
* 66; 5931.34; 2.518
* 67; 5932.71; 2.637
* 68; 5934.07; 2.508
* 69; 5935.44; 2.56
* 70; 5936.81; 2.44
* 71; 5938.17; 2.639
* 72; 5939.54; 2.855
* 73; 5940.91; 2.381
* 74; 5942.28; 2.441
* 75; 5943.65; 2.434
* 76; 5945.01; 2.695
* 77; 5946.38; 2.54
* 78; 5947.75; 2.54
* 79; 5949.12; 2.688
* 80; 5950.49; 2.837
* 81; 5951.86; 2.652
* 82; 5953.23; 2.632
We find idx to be 3.5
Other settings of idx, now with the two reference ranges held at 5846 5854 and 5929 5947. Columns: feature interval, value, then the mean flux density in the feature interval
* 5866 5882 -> 0.5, 2.49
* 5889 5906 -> 2.6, 2.18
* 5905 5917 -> 0.4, 2.48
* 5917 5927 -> 0.1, 2.55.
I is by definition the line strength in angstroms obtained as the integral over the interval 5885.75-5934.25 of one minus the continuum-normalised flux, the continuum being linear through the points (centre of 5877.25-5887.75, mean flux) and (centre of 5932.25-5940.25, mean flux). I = 1.9 angstroms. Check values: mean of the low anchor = 2.32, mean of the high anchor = 2.61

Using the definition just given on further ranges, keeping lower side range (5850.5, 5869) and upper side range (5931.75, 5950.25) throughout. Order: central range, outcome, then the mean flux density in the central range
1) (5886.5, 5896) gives 2.2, 1.97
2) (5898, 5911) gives 0.5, 2.46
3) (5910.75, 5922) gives 0.1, 2.54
